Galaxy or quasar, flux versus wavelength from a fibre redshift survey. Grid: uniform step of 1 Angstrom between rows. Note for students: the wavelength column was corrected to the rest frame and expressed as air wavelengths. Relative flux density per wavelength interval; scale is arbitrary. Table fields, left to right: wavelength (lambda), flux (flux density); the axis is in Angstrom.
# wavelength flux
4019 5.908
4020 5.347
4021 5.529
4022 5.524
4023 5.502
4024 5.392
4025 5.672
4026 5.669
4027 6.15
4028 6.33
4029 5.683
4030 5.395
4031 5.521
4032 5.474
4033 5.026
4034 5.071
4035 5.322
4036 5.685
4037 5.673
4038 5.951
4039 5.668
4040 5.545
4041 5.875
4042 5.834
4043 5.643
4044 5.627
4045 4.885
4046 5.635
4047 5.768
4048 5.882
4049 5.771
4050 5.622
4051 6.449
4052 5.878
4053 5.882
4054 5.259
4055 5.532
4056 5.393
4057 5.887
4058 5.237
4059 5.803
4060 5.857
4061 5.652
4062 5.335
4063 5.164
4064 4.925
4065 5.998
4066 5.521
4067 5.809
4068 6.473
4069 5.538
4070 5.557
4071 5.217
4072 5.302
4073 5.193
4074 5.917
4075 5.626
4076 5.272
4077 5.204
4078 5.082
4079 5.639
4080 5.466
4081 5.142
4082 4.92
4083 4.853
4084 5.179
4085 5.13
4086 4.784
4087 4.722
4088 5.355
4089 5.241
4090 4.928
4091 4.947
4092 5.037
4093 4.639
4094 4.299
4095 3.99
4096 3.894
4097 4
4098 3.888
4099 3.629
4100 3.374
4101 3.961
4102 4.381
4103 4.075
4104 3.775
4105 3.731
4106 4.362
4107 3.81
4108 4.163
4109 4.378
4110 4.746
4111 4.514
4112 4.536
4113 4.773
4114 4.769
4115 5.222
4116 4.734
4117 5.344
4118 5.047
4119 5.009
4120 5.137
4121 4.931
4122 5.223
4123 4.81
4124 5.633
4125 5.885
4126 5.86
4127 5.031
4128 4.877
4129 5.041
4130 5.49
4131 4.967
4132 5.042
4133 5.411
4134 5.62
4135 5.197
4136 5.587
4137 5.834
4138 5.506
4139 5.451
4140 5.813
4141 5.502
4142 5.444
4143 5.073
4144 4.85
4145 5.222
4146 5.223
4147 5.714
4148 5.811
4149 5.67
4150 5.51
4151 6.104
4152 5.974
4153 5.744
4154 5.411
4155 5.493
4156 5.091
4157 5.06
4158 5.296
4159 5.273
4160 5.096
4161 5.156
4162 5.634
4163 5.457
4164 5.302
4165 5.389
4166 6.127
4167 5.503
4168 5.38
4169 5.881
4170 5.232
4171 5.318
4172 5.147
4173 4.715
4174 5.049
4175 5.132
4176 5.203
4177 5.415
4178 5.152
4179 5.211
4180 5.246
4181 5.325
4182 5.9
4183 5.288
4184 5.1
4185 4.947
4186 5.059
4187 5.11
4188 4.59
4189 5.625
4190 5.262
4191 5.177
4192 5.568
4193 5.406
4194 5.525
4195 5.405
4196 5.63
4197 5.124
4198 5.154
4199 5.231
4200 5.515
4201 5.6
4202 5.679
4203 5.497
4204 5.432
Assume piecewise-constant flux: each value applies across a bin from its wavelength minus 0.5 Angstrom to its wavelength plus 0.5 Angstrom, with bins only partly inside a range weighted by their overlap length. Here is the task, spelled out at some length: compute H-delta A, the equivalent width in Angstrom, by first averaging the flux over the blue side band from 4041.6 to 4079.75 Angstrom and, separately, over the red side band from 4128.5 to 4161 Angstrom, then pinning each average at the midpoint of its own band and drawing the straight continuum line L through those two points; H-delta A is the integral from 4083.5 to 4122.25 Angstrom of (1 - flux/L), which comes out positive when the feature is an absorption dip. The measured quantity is 6.7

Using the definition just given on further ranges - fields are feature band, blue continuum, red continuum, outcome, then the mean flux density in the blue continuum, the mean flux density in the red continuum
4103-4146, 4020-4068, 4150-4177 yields 3.5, 5.62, 5.39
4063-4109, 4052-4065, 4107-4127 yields 3.8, 5.53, 4.96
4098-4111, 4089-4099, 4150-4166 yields 1.5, 4.41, 5.46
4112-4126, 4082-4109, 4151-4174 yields -1.1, 4.4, 5.4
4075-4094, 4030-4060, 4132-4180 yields 1.6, 5.61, 5.41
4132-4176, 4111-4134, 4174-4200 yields -1.9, 5.12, 5.27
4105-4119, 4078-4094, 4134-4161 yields 1.6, 5.04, 5.46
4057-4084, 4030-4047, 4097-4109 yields -4.1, 5.53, 3.94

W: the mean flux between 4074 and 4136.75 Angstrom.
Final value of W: 4.84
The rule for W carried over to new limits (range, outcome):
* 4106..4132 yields 4.95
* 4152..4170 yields 5.44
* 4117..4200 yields 5.34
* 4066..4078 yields 5.53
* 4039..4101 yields 5.26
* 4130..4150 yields 5.42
